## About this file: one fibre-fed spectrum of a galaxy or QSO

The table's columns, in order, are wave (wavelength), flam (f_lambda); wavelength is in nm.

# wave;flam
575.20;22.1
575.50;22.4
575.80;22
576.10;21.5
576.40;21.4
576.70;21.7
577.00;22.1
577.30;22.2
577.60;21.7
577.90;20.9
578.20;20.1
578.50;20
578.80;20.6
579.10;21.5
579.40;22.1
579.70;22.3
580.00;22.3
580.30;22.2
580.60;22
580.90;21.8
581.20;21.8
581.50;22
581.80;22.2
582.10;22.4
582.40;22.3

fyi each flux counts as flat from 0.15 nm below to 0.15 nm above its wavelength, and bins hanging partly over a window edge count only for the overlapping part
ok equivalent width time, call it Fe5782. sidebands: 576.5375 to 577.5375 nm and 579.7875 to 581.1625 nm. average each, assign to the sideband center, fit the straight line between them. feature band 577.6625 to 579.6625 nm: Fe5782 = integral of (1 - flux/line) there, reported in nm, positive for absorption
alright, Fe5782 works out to 0.09 nm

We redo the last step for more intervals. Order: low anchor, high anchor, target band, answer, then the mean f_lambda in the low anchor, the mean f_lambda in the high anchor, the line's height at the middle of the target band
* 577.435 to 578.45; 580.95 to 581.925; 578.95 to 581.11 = -0.05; 20.8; 22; 21.5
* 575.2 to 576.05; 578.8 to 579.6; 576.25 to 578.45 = 0.05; 22.1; 21.6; 21.9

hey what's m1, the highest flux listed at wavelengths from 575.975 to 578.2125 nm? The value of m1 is 22.2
